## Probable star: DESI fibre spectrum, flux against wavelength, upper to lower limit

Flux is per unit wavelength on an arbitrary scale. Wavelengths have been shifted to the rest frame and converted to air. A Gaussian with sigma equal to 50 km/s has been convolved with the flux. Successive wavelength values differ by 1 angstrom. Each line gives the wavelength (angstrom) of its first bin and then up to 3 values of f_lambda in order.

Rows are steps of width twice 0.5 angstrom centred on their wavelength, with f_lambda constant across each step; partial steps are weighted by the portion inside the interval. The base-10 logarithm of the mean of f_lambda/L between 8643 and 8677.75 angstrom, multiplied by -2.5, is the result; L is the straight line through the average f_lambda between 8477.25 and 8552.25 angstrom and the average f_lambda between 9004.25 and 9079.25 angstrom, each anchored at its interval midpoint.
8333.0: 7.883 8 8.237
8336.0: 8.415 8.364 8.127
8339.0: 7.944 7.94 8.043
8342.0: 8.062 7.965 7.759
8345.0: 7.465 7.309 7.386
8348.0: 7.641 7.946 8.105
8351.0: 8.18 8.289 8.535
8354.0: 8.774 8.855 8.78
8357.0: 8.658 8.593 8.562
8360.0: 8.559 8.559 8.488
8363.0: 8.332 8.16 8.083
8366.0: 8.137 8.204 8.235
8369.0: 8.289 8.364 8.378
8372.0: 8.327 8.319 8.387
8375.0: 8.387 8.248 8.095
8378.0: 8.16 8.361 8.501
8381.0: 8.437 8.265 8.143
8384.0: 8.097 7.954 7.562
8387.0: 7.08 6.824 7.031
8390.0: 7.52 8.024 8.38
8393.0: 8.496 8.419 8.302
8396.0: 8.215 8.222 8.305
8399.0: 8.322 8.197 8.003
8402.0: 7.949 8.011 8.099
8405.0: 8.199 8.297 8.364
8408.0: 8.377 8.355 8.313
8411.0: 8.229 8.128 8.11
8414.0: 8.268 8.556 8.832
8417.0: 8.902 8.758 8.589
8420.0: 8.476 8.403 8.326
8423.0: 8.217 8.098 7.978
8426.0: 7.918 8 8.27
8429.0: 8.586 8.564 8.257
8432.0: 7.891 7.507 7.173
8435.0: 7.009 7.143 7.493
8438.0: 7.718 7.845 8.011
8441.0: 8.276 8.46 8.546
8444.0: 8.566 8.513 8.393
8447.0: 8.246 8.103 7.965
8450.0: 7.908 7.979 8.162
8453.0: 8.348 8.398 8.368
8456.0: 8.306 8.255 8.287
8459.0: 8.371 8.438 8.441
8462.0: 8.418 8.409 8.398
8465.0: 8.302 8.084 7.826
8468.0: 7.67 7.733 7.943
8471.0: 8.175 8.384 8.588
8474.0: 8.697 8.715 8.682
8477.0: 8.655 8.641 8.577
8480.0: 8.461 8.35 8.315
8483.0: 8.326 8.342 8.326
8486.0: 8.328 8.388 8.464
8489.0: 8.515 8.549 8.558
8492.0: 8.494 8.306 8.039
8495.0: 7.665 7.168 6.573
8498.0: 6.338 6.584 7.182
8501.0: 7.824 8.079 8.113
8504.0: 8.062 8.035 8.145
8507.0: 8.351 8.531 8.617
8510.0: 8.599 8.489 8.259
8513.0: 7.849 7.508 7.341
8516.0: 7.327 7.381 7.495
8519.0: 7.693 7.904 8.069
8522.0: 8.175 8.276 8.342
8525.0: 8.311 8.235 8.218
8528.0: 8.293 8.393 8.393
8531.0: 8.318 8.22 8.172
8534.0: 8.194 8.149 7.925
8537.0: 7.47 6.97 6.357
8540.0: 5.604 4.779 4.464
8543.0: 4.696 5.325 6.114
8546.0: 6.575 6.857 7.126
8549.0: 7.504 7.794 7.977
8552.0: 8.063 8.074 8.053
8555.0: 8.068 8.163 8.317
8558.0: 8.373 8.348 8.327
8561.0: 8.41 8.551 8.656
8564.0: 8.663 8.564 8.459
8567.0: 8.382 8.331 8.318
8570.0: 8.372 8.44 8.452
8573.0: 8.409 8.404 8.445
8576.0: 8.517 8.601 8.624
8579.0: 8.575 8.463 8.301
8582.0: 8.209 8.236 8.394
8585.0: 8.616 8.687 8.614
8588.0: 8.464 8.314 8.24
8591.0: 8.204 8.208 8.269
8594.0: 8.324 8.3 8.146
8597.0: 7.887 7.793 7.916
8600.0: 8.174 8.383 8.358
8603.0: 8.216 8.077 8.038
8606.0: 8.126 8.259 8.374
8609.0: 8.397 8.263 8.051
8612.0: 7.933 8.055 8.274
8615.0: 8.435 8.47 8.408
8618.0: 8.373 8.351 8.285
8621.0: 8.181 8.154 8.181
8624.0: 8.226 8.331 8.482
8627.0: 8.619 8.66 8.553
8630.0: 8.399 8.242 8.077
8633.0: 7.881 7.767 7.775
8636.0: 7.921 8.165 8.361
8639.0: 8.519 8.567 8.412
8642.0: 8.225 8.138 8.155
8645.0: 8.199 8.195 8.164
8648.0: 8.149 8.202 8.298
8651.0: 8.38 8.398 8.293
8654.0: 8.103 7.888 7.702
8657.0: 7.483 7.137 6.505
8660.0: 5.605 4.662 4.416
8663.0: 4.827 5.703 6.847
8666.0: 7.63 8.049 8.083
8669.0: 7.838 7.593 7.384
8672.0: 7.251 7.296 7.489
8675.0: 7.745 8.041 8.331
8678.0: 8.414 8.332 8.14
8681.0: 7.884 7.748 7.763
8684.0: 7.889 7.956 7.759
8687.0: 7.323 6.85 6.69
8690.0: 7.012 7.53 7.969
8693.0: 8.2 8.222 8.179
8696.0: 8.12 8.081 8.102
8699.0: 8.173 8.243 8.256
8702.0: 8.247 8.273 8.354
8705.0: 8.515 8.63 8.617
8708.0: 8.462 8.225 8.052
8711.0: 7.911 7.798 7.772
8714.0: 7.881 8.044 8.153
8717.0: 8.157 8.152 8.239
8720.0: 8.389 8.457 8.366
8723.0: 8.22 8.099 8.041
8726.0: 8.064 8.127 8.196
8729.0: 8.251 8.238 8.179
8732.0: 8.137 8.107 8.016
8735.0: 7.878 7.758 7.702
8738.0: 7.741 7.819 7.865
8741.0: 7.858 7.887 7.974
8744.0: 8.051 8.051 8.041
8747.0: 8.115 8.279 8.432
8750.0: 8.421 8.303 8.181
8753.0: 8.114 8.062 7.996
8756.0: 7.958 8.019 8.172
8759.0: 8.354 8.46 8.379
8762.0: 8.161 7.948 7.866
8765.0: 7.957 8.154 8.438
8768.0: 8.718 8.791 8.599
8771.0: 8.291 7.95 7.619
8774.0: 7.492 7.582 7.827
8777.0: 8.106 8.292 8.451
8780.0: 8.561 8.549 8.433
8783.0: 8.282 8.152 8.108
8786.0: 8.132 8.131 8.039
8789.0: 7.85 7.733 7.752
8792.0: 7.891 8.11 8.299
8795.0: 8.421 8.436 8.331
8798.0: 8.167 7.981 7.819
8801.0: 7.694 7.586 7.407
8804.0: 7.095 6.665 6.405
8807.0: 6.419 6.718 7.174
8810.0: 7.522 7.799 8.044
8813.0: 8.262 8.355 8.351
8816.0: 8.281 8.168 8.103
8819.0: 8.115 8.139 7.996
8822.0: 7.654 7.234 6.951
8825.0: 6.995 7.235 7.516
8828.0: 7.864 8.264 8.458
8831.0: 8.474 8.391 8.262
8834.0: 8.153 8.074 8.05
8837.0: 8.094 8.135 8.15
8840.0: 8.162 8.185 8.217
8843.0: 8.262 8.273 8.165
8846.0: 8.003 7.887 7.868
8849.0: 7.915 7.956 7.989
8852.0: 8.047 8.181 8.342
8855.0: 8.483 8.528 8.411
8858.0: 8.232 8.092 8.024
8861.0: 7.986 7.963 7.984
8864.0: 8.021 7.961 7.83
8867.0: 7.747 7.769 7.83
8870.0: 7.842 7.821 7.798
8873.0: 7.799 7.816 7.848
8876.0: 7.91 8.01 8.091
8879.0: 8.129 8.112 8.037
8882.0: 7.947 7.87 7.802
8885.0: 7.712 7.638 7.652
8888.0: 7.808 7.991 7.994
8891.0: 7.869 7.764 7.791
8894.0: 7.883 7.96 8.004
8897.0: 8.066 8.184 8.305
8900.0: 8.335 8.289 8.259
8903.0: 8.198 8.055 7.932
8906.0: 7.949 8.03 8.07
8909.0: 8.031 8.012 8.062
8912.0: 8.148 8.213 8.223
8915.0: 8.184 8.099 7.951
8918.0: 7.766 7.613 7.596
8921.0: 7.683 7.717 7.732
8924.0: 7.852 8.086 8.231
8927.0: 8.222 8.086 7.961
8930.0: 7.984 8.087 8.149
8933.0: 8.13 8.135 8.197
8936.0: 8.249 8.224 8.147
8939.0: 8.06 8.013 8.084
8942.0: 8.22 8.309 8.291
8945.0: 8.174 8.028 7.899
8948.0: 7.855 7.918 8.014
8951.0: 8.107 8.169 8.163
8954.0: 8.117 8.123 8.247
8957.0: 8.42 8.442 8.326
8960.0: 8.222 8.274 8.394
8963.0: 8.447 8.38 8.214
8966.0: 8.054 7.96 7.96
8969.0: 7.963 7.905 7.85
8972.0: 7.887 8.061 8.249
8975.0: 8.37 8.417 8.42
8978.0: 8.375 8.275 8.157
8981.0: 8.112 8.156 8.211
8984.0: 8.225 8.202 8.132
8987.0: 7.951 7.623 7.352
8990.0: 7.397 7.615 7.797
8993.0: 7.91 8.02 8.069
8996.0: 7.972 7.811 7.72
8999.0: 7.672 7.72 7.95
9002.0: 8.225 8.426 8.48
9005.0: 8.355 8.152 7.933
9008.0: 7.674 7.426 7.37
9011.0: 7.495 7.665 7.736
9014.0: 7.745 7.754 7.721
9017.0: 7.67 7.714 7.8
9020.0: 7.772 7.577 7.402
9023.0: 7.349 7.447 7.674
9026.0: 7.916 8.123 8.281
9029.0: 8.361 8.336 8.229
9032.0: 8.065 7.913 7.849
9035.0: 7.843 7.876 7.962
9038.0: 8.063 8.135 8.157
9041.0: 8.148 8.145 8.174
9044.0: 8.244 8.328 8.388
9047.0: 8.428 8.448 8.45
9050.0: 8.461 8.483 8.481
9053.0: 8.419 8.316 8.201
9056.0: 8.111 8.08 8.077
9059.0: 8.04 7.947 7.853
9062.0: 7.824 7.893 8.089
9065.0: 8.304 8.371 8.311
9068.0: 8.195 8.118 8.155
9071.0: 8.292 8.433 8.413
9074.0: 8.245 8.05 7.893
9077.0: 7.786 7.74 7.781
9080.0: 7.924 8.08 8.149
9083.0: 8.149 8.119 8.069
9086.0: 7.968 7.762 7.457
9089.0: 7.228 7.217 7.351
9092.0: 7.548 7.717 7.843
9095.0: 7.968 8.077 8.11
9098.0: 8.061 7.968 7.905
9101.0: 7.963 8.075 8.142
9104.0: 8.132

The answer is 0.05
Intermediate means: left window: 7.73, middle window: 7.43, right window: 8.02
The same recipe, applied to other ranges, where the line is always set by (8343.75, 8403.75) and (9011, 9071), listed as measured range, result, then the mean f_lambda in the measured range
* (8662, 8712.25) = 0.05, 7.77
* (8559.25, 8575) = -0.04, 8.45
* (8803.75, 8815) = 0.10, 7.37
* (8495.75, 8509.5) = 0.06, 7.7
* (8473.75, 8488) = -0.05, 8.48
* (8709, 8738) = 0.00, 8.08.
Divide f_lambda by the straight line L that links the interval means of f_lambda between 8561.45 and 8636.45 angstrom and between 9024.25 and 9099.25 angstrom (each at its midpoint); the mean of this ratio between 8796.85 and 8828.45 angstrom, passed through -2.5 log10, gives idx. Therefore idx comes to 0.08 mag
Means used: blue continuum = 8.31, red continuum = 8.06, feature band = 7.62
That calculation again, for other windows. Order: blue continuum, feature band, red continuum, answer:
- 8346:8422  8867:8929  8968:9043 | 0.004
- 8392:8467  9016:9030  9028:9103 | 0.038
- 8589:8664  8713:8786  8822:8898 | -0.022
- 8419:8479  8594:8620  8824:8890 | -0.013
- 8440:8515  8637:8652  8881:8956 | -0.021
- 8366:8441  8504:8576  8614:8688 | 0.018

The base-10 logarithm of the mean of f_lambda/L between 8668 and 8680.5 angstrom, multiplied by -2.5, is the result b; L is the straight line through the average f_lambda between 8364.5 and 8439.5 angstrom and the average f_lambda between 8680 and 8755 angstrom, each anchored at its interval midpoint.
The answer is 0.03 mag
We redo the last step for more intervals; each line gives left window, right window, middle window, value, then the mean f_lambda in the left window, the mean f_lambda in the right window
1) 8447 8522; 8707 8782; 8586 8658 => -0.012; 8.11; 8.13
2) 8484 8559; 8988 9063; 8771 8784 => -0.036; 7.7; 7.97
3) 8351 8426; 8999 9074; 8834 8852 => 0.003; 8.26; 8.04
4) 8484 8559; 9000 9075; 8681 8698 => 0.013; 7.7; 8.04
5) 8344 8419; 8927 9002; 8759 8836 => 0.022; 8.2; 8.08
